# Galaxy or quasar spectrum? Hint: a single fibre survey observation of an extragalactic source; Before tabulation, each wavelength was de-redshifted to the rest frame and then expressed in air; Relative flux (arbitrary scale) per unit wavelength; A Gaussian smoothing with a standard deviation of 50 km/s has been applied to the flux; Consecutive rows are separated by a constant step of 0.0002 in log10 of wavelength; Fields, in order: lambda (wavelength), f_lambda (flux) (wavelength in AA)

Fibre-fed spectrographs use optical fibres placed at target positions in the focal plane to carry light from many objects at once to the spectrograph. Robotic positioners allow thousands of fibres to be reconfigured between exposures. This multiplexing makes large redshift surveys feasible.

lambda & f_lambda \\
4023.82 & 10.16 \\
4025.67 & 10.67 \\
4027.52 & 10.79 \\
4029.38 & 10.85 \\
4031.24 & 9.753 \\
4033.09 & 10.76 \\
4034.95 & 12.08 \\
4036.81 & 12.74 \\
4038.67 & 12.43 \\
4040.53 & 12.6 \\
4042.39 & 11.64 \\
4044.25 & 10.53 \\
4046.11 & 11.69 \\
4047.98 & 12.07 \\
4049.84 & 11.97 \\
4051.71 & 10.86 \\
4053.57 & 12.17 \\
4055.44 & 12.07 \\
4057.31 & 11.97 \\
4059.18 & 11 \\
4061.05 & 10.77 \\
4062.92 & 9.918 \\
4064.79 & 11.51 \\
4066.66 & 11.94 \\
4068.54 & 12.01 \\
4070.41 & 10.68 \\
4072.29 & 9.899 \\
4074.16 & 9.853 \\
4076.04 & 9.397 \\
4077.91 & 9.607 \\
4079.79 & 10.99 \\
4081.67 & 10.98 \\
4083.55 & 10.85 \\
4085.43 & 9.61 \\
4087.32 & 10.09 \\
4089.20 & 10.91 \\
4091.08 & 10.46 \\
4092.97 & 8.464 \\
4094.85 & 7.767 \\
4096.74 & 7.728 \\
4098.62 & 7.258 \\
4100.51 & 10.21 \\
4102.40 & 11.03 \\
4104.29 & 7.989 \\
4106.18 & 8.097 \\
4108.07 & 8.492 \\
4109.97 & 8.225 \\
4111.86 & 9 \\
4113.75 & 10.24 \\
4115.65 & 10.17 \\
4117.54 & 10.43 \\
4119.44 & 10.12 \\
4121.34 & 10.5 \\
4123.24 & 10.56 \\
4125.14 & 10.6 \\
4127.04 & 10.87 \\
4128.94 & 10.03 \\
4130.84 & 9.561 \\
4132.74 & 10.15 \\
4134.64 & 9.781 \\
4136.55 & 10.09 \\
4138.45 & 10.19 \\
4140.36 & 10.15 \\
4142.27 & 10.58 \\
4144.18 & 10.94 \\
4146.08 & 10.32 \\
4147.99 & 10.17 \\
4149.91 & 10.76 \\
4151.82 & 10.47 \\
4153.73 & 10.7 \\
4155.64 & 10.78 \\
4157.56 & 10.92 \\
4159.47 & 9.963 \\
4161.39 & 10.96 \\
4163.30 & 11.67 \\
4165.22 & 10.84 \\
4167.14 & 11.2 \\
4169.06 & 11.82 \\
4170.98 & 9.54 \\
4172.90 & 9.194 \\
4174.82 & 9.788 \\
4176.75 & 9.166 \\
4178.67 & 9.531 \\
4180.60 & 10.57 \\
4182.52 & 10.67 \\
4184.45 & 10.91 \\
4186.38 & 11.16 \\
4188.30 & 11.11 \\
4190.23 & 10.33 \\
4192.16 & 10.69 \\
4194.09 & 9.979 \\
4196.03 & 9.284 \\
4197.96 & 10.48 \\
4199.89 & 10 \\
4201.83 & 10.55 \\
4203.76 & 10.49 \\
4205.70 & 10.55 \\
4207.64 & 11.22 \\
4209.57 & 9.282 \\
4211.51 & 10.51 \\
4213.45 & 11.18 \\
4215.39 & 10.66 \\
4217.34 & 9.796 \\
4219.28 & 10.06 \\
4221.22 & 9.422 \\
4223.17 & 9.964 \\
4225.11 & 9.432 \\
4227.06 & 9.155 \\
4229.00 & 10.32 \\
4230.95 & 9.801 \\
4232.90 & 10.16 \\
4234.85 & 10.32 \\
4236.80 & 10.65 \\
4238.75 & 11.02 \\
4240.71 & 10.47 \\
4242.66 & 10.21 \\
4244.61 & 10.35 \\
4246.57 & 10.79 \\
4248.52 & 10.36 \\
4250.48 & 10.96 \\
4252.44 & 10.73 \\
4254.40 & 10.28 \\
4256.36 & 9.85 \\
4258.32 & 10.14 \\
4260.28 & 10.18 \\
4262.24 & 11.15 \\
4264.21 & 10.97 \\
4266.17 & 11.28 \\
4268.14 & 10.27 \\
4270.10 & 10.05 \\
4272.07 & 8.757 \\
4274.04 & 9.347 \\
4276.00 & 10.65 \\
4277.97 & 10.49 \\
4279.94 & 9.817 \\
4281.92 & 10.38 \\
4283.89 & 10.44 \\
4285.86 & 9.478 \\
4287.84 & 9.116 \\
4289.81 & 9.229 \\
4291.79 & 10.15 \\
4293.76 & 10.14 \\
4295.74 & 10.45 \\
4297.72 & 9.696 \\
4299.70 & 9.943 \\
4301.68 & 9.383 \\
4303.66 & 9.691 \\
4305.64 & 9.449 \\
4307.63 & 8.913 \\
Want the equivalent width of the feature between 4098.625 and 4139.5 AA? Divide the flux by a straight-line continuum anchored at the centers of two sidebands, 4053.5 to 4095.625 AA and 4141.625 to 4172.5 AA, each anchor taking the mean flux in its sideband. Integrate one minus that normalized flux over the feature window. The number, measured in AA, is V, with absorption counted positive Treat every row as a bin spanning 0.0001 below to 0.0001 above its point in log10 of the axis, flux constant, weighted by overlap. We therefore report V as 3.3 AA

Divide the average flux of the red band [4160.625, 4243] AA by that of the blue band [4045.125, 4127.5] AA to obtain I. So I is 1.01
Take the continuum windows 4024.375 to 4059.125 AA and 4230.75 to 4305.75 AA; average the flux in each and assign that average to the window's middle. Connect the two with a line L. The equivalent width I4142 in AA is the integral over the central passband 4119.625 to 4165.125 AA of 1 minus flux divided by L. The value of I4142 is 1.9 AA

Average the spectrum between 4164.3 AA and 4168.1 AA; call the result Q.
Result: 11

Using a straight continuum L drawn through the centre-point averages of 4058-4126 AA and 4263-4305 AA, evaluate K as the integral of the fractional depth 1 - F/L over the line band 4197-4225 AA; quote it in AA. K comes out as -0.9 AA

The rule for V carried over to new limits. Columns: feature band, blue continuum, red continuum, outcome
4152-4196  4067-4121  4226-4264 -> -1.94 AA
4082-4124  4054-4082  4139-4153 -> 4.74 AA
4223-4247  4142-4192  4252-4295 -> 0.18 AA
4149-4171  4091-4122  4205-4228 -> -2.86 AA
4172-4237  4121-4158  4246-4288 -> 0.92 AA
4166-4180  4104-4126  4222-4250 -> -0.25 AA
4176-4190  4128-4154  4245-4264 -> -0.14 AA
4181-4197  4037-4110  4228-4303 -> -0.34 AA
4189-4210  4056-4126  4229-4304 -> -0.38 AA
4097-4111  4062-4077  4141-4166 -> 2.57 AA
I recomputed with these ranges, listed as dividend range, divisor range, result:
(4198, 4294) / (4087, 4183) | 1.02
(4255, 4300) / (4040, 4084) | 0.91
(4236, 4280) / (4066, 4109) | 1.07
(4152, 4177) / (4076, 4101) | 1.10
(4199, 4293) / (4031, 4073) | 0.89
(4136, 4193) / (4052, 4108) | 1.03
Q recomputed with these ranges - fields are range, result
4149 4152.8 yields 10.6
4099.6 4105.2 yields 9.75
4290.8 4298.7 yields 10.1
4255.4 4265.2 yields 10.5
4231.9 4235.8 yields 10.2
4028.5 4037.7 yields 11.2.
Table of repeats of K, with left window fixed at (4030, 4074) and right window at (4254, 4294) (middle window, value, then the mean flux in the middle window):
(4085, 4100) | 2.8 AA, 9.05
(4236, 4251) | -0.5 AA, 10.6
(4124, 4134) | 0.7 AA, 10.2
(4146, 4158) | 0.2 AA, 10.6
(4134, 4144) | 0.6 AA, 10.2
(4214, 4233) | 0.9 AA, 9.89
